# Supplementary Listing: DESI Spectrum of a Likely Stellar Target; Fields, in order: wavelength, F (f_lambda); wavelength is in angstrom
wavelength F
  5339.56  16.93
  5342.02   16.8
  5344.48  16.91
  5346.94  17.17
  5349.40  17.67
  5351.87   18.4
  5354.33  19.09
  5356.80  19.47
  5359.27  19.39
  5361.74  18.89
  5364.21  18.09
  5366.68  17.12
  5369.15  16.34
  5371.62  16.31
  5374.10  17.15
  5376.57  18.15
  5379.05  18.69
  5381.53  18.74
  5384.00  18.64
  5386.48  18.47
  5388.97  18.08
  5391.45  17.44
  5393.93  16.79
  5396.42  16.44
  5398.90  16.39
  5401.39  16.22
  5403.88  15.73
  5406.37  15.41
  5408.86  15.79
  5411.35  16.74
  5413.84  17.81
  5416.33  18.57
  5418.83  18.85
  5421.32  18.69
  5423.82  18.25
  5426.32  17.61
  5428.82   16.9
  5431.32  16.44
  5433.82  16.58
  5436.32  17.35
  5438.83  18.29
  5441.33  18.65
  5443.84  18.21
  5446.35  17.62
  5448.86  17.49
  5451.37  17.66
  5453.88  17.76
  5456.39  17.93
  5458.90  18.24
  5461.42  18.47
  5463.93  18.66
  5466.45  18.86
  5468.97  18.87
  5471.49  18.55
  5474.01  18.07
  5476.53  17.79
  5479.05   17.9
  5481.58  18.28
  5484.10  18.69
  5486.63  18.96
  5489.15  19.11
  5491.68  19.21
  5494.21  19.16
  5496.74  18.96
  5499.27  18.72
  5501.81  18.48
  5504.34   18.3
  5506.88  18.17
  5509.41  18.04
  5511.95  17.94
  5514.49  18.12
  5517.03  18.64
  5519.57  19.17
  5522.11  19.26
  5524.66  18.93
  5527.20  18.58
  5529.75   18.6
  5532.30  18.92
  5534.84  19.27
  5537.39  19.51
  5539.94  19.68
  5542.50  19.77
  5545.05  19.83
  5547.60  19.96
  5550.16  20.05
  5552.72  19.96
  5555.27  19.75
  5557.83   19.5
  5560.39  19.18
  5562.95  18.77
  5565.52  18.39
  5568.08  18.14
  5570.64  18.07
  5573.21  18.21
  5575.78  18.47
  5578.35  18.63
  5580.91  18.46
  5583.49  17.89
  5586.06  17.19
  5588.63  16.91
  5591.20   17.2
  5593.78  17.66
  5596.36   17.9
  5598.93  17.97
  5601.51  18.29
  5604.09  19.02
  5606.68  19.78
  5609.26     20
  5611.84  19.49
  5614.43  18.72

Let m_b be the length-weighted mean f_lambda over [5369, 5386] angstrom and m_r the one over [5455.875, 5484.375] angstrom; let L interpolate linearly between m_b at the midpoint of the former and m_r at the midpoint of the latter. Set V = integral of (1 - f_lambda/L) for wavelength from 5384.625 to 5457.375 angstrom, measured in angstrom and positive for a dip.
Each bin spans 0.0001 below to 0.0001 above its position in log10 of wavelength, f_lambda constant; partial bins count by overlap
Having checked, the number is 2.8 angstrom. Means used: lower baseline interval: 17.8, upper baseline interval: 18.4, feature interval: 17.4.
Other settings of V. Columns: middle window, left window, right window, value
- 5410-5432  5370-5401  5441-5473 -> 0.1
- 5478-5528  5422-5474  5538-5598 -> -1.0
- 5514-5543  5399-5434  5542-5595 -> -1.3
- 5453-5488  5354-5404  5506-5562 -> 0.3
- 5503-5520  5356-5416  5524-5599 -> 0.1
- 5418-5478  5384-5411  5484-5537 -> -1.2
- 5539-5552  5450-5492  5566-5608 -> -1.2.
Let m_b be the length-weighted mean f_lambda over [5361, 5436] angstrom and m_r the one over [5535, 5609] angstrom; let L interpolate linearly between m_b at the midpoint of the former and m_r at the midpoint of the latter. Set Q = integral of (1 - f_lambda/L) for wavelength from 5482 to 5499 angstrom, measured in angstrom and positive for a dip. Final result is -0.8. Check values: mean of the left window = 17.4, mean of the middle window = 19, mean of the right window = 18.7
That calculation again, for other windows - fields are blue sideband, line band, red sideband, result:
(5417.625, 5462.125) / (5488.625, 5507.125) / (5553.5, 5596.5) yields -0.8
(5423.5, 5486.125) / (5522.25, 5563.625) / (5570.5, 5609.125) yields -3.0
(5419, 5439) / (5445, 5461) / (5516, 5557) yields 0.1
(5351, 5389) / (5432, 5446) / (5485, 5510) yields 0.6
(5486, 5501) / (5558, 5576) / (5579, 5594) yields -0.6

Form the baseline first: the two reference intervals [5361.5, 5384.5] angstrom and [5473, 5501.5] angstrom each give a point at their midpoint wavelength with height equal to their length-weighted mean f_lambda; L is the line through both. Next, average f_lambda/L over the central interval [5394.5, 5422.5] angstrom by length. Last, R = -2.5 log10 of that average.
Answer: 0.07 mag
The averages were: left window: 17.7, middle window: 17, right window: 18.6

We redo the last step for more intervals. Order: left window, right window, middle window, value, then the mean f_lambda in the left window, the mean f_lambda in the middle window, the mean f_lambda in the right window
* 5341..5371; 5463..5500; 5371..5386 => 0.00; 17.9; 18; 18.7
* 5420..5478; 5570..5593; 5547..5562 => -0.10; 18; 19.7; 17.9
